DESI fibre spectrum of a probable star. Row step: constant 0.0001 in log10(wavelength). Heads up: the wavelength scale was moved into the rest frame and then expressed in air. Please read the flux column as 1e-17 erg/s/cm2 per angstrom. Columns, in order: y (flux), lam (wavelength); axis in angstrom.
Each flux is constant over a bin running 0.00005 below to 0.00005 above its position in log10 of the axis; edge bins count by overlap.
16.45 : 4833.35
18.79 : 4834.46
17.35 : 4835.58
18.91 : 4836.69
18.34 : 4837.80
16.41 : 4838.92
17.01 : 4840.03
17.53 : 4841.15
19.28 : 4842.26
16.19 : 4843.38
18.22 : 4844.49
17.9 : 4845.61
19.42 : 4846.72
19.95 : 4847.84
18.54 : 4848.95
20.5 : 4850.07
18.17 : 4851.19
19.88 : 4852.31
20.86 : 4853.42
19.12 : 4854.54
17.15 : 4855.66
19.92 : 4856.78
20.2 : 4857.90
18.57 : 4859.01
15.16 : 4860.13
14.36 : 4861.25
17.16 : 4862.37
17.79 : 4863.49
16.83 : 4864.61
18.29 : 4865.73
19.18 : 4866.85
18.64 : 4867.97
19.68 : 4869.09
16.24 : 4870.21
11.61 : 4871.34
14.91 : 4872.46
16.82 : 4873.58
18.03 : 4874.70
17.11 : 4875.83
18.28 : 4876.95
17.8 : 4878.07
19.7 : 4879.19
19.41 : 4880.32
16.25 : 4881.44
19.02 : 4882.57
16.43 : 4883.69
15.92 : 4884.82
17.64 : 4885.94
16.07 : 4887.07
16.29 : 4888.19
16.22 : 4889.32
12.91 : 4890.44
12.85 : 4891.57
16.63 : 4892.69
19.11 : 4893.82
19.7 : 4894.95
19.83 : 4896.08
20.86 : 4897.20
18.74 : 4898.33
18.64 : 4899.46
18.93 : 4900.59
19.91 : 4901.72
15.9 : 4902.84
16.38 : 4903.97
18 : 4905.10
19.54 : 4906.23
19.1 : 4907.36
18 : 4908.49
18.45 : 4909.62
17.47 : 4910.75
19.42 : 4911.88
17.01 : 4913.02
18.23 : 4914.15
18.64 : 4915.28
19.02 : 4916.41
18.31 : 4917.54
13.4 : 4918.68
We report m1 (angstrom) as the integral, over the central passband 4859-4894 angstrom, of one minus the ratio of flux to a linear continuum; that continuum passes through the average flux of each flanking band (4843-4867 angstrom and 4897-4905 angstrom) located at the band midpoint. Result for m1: 2.8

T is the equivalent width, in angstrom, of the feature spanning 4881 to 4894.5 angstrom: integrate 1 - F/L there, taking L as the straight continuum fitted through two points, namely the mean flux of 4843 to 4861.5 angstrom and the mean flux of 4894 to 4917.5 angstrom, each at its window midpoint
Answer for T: 1.65 angstrom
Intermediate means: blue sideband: 18.6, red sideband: 18.6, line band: 16.3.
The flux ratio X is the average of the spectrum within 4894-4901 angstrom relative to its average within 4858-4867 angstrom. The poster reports 1.13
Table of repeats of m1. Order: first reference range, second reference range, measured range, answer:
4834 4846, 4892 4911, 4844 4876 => 0.1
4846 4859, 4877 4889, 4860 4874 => 1.3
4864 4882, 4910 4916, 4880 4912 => 0.3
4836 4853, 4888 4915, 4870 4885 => 0.9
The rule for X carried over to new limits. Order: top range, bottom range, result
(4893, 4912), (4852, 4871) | 1.03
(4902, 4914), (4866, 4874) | 1.07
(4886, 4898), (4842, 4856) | 0.91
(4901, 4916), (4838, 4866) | 1.00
